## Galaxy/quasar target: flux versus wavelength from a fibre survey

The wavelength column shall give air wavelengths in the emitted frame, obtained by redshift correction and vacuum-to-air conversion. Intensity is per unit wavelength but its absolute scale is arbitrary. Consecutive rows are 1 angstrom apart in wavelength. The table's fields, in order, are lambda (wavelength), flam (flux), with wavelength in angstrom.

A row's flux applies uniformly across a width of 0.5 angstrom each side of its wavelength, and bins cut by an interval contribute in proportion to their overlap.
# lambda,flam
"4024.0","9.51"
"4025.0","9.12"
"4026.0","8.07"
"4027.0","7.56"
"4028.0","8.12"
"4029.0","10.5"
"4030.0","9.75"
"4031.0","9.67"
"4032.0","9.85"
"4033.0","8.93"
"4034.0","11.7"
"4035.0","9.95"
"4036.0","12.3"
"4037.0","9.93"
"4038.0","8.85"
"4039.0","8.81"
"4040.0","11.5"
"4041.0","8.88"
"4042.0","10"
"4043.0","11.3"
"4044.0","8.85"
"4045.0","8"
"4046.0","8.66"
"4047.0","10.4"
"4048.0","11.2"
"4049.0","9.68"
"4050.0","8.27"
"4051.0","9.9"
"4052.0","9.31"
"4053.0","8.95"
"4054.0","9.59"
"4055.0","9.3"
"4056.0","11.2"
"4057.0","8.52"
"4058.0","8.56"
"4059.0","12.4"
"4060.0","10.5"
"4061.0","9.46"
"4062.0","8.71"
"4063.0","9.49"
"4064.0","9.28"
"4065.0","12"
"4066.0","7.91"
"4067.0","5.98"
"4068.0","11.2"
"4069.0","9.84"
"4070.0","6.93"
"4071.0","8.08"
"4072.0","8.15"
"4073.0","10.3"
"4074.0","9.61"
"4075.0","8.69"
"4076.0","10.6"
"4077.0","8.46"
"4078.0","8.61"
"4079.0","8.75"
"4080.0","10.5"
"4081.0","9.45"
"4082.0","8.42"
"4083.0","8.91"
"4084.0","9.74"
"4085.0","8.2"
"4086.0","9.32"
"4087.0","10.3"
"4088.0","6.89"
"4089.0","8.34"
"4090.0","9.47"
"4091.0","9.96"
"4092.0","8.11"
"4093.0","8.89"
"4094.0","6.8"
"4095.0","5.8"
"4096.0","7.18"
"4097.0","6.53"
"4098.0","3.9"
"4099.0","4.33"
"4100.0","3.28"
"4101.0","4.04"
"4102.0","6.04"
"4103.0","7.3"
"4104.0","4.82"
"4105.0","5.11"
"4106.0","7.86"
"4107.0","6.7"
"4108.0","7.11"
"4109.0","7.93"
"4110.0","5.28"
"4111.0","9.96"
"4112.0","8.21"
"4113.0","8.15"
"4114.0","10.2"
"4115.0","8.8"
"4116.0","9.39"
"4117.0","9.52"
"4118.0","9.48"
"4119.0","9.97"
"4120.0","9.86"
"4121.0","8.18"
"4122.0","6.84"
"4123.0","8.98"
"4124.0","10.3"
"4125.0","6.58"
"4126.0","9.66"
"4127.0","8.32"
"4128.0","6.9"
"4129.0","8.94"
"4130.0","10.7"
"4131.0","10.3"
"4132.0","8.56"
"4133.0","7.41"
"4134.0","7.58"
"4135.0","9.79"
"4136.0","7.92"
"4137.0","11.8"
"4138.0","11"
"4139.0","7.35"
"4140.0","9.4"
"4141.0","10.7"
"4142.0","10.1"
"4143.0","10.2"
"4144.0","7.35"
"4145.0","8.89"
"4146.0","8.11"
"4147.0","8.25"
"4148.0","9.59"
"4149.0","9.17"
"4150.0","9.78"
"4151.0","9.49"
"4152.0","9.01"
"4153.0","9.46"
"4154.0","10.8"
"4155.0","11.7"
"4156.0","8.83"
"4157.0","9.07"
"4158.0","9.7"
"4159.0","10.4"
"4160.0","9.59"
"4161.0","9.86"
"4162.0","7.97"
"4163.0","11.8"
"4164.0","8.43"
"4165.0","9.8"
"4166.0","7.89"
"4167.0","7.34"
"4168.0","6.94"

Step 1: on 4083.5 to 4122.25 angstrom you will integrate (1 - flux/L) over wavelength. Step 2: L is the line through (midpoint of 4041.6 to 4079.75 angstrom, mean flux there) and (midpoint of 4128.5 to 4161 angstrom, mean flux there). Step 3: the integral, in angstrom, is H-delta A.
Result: 7.26 angstrom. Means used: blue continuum 9.39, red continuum 9.41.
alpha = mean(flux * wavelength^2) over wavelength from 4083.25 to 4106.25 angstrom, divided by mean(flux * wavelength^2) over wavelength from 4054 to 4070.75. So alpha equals 0.76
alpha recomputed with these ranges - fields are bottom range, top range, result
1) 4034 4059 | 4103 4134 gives 0.88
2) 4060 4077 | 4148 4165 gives 1.10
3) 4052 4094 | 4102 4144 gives 0.96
